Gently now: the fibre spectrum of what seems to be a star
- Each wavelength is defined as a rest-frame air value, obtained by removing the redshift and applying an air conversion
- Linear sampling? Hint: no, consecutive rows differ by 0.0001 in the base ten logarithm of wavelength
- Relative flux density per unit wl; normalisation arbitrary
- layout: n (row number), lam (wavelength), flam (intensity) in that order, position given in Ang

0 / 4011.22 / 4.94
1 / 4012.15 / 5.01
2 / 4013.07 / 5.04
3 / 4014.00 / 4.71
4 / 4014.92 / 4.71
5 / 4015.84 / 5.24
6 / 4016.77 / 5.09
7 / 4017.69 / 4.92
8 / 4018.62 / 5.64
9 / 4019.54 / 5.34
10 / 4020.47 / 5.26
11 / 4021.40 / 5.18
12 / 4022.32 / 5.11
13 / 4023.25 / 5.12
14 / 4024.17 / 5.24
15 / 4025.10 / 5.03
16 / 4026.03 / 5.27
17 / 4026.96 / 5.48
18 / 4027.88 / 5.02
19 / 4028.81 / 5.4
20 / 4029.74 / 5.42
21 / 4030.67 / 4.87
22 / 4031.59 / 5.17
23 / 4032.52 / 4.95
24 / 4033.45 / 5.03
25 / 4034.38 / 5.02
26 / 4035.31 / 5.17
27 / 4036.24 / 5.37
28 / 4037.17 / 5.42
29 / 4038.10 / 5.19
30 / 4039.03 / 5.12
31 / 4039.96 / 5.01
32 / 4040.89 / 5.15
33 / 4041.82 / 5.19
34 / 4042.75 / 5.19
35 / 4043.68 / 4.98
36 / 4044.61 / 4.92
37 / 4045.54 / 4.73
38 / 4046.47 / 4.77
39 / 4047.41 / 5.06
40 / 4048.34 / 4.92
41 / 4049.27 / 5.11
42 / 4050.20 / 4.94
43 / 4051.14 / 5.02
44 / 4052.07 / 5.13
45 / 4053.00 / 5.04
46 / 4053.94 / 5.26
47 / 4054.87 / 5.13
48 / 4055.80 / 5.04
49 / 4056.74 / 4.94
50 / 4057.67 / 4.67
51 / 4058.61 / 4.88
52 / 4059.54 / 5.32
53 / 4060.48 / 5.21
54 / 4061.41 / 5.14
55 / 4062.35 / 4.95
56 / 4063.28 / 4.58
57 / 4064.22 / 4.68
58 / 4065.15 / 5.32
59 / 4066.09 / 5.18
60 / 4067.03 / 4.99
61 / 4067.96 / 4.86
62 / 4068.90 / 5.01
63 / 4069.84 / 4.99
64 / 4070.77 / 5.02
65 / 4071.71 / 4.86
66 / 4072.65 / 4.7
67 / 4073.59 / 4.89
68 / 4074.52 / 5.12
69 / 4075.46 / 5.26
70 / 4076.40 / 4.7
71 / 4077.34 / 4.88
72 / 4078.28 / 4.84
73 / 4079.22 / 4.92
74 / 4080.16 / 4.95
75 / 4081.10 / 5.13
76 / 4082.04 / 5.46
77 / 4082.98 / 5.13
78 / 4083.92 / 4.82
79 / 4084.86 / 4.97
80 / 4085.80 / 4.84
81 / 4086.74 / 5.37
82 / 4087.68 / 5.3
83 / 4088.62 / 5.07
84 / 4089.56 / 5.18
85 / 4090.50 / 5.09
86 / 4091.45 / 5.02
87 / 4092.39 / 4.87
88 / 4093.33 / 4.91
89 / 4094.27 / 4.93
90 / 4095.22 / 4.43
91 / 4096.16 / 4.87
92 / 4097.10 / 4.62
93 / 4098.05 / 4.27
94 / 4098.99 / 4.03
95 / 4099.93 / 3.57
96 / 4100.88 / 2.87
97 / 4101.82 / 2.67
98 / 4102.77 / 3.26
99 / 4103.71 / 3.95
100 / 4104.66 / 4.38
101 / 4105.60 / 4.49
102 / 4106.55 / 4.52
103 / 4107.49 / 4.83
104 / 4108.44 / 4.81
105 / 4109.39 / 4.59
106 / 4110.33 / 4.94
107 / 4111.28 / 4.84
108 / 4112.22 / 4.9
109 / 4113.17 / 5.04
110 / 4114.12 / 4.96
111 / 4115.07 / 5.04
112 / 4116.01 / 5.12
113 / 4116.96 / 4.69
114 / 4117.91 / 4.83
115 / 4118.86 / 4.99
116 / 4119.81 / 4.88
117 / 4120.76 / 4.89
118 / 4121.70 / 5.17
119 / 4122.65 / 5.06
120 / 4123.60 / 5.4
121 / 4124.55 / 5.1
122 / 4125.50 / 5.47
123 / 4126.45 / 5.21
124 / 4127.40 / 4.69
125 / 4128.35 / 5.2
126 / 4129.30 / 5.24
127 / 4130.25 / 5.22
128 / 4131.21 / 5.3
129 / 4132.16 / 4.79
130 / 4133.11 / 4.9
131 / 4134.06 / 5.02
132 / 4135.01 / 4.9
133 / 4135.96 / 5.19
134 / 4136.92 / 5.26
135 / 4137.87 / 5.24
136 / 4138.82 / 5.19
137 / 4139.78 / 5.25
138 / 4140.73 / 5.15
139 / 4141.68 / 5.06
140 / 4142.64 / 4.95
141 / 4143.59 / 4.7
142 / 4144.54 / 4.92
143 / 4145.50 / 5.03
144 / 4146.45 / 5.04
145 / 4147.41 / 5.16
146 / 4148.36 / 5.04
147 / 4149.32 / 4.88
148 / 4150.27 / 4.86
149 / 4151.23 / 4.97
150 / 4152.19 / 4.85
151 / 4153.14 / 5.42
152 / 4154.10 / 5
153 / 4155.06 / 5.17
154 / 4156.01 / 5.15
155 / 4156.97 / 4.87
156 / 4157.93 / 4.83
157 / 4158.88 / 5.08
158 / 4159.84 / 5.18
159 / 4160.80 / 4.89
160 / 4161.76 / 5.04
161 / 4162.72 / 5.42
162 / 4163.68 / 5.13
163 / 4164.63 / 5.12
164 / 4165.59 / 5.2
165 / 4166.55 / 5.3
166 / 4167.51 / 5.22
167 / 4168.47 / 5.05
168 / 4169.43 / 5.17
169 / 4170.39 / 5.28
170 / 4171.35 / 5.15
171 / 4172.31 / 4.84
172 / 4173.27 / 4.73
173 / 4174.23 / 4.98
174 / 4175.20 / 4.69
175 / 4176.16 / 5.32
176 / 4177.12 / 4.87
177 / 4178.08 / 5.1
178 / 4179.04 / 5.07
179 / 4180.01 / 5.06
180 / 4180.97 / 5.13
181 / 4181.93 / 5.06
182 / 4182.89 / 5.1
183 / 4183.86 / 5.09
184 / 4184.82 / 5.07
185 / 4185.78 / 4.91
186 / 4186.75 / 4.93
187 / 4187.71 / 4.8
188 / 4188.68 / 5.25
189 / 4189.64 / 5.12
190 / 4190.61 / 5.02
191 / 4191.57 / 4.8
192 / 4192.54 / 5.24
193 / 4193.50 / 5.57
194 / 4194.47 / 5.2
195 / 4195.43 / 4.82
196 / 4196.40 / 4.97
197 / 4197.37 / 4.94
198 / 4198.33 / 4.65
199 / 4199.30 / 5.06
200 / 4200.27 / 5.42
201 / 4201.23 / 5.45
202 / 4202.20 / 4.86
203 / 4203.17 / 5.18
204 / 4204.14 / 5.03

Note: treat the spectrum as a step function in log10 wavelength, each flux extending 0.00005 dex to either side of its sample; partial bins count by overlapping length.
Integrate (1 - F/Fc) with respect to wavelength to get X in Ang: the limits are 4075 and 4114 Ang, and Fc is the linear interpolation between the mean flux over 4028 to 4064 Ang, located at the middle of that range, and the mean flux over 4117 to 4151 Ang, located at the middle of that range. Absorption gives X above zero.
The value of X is 2.97 Ang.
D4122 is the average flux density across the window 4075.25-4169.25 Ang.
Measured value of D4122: 4.9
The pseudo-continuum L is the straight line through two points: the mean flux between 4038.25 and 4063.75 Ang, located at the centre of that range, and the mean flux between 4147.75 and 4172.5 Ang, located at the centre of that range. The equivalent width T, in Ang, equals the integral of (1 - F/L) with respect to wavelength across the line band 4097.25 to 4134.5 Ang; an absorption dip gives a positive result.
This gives 2.7 Ang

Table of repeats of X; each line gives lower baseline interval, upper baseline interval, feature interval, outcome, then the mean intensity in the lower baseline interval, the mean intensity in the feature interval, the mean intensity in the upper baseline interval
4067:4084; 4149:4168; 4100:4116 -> 2.0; 4.98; 4.38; 5.08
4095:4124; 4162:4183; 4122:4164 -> -2.1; 4.55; 5.08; 5.09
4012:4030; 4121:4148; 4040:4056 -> 0.4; 5.16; 5.03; 5.1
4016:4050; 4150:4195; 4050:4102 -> 2.5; 5.13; 4.87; 5.07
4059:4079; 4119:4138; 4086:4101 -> 1.0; 4.98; 4.69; 5.1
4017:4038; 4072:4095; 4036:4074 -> 0.6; 5.2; 5.02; 5.01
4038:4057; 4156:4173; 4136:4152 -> 0.1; 5.04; 5.04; 5.1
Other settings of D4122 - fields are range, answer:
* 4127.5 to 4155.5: 5.06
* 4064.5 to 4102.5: 4.79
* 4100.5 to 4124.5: 4.62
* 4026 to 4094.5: 5.05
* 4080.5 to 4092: 5.11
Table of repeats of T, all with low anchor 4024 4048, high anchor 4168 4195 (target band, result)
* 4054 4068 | 0.3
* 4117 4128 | 0.1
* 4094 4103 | 2.0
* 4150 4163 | 0.0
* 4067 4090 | 0.4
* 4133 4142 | -0.1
